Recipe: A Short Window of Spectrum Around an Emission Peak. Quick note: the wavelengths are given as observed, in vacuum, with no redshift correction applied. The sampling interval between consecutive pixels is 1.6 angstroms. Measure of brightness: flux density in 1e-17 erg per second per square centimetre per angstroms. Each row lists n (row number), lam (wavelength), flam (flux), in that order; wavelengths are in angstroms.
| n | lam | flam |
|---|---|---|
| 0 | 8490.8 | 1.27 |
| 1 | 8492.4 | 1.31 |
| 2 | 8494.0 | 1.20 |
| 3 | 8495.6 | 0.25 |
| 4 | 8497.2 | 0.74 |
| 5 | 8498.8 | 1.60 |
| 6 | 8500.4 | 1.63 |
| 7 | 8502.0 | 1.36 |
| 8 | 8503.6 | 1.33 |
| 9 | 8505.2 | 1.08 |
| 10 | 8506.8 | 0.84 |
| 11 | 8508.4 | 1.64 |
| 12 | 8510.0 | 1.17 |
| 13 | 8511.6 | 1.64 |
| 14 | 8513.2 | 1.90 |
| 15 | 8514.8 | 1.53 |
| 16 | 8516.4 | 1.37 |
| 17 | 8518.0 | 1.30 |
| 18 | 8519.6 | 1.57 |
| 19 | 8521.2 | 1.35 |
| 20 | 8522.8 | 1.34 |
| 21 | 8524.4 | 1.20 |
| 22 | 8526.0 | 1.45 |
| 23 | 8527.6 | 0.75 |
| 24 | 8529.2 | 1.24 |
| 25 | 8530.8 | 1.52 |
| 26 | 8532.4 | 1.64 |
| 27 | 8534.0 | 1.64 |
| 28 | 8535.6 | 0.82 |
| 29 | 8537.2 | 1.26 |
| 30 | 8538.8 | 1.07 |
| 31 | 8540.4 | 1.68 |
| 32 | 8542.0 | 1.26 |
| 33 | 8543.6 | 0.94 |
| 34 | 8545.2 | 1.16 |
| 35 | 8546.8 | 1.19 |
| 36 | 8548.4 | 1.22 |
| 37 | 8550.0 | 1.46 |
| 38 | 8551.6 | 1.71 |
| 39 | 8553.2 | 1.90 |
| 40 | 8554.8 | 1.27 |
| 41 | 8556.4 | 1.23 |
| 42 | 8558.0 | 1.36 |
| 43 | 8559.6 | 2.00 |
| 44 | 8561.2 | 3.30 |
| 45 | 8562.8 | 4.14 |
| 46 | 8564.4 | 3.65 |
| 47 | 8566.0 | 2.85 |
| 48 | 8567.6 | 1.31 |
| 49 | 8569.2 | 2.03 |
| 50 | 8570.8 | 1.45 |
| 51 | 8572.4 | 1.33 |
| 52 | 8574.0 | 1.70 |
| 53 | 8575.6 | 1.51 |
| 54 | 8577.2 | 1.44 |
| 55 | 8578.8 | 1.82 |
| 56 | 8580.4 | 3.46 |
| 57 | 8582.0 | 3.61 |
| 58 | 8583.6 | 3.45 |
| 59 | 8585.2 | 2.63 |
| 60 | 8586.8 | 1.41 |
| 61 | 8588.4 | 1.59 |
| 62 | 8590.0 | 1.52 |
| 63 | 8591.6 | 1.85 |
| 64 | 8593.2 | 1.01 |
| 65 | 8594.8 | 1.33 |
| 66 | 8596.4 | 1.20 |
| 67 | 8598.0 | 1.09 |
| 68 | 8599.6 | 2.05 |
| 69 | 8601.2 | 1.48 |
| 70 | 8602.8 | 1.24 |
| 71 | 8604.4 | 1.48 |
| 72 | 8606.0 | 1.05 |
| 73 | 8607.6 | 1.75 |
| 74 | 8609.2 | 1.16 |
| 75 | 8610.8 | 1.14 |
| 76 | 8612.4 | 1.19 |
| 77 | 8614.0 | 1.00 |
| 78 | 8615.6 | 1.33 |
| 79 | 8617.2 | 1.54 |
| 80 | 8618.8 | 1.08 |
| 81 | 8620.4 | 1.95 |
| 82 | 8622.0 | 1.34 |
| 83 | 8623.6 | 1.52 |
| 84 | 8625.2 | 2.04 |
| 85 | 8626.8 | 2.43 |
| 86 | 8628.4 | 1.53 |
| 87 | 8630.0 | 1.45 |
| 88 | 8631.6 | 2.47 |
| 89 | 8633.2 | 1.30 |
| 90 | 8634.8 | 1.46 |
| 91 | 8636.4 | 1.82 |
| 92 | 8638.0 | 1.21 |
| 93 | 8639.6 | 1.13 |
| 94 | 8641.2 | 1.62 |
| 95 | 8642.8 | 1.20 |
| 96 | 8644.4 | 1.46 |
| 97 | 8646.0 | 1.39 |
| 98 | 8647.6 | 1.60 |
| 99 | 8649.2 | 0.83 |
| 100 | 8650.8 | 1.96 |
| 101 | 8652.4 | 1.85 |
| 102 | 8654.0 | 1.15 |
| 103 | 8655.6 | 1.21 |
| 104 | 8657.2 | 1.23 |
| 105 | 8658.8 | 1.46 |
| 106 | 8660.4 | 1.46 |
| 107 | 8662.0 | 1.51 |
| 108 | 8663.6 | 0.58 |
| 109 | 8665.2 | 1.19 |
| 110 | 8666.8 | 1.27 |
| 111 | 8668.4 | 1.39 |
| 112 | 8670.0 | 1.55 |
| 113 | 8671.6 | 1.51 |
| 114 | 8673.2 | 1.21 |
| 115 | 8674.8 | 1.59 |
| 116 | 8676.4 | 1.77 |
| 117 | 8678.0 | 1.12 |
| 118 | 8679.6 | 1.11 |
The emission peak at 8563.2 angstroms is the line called [S II] 6716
